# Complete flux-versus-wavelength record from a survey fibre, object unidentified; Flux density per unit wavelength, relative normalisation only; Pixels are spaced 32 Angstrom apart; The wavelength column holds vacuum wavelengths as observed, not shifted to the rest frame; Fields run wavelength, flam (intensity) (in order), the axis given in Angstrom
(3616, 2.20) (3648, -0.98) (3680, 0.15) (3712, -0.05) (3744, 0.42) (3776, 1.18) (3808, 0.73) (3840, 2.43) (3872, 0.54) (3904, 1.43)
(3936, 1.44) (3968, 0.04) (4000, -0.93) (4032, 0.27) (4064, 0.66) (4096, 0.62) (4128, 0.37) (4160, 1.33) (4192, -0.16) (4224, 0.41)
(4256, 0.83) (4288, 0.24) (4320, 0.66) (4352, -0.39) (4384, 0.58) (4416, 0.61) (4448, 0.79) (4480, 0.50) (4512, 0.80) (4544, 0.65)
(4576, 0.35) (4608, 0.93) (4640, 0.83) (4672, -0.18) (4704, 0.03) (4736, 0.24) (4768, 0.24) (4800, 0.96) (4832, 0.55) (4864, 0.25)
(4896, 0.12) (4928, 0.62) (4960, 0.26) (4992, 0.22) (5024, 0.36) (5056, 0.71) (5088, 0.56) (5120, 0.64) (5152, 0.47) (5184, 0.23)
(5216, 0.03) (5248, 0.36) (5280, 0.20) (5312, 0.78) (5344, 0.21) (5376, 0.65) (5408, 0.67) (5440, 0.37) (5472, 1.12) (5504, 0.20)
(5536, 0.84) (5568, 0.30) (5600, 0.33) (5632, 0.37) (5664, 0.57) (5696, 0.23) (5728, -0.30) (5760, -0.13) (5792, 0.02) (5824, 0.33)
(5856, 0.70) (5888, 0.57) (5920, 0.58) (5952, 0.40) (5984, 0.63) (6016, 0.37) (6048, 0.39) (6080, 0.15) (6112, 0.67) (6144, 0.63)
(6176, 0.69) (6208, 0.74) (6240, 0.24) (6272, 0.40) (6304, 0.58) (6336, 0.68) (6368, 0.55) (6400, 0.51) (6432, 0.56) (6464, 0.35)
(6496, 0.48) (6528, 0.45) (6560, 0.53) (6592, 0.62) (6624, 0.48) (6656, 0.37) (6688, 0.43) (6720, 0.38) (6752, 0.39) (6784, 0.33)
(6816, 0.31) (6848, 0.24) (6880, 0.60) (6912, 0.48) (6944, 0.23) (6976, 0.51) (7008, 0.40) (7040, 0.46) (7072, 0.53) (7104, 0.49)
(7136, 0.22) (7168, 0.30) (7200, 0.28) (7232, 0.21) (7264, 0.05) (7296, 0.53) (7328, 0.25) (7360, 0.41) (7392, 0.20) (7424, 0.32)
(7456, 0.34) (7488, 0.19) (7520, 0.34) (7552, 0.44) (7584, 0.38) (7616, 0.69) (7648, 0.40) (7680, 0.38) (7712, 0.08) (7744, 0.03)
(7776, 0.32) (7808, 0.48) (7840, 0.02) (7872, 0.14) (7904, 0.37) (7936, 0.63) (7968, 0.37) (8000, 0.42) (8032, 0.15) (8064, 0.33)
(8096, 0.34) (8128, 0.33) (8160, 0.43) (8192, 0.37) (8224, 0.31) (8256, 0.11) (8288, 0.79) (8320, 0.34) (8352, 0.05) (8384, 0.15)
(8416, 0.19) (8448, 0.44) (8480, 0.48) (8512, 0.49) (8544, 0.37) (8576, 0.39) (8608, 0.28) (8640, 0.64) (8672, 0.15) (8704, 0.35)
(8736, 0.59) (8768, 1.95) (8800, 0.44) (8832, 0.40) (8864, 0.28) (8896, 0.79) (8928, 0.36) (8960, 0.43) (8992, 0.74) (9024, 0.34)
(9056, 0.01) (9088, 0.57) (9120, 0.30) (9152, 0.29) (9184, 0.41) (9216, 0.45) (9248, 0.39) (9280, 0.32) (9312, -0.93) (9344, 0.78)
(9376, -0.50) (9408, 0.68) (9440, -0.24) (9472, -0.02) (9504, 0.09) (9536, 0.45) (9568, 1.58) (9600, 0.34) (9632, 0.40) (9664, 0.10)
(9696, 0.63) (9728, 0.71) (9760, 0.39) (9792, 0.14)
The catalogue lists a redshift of 1.349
